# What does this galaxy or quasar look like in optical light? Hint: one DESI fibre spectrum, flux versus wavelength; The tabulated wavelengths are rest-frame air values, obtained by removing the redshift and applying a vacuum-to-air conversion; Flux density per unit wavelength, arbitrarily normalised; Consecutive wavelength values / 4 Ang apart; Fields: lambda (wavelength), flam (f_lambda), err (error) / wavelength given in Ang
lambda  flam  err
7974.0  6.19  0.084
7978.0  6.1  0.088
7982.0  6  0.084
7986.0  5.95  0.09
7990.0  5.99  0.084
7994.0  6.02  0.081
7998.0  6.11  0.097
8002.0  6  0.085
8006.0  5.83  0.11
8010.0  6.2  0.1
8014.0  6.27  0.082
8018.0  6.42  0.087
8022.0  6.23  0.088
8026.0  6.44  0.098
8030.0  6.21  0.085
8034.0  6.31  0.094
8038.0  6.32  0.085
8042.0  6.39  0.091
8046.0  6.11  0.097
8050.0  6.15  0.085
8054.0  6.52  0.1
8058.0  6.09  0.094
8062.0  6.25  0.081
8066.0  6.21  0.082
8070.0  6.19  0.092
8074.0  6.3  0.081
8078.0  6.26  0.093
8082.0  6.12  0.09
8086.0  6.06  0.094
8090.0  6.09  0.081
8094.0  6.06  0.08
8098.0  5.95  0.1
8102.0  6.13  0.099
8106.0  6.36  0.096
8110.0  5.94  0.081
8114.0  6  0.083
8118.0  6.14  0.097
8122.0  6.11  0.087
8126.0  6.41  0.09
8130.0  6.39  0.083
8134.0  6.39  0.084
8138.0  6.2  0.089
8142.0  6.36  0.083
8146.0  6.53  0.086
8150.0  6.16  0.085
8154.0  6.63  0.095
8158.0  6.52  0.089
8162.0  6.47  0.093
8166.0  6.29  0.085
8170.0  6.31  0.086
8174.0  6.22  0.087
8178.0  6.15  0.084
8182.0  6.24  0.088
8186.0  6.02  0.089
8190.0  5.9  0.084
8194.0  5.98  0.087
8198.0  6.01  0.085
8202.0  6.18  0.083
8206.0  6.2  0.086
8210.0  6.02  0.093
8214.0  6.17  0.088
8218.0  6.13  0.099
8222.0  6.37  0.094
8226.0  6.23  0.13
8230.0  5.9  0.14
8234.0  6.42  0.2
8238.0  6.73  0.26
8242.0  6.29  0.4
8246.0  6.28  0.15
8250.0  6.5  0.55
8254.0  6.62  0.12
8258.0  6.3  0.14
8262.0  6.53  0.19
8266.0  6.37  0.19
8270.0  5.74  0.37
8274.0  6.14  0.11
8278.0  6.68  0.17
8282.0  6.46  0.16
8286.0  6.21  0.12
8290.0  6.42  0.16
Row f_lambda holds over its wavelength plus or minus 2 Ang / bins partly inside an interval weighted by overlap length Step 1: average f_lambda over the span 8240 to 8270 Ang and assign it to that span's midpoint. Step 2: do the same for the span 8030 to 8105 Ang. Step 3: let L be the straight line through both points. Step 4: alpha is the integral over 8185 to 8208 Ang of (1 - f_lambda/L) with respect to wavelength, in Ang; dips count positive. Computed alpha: 0.97 Ang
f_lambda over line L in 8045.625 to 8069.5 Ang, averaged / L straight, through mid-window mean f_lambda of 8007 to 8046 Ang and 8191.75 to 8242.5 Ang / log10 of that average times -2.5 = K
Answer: 0.008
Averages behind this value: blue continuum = 6.29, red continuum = 6.2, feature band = 6.23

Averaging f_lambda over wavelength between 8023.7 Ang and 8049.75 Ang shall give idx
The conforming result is 6.29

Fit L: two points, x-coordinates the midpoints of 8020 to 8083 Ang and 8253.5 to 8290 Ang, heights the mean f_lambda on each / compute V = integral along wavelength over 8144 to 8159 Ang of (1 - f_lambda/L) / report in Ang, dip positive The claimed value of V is -0.39 Ang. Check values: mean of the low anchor 6.26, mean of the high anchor 6.33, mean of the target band 6.46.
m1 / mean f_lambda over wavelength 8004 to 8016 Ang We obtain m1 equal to 6.1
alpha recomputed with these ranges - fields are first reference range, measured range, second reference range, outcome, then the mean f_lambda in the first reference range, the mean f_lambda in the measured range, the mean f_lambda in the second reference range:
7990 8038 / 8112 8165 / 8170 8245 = -1.3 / 6.18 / 6.33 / 6.18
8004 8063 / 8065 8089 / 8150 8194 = 0.3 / 6.25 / 6.18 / 6.26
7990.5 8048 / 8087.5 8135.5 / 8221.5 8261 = 0.8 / 6.2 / 6.16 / 6.37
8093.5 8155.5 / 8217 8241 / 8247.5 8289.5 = 0.1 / 6.24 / 6.3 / 6.36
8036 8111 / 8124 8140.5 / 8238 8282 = -0.3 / 6.19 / 6.35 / 6.37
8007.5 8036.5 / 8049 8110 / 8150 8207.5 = 0.9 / 6.29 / 6.18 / 6.22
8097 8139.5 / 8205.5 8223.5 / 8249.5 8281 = 0.4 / 6.19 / 6.17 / 6.36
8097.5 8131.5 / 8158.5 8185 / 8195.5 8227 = -0.5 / 6.16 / 6.28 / 6.16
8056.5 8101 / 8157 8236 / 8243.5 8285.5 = 1.2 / 6.14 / 6.18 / 6.36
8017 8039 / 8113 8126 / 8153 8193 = 0.3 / 6.32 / 6.14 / 6.26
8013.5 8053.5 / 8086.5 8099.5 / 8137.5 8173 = 0.6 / 6.29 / 6.04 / 6.39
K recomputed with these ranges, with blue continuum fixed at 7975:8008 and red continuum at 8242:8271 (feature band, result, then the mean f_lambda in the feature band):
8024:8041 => -0.05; 6.32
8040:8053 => -0.03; 6.24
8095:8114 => 0.01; 6.08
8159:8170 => -0.03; 6.38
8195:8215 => 0.03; 6.11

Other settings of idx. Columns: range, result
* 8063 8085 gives 6.21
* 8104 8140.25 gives 6.22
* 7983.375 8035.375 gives 6.15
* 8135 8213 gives 6.23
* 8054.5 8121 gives 6.14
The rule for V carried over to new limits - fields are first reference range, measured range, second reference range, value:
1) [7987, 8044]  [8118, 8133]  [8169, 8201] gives -0.4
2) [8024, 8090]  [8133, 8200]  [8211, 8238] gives -0.2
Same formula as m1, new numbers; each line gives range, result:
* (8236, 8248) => 6.43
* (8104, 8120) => 6.11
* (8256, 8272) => 6.24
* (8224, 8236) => 6.18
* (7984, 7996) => 5.99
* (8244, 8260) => 6.43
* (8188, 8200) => 5.96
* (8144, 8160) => 6.46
